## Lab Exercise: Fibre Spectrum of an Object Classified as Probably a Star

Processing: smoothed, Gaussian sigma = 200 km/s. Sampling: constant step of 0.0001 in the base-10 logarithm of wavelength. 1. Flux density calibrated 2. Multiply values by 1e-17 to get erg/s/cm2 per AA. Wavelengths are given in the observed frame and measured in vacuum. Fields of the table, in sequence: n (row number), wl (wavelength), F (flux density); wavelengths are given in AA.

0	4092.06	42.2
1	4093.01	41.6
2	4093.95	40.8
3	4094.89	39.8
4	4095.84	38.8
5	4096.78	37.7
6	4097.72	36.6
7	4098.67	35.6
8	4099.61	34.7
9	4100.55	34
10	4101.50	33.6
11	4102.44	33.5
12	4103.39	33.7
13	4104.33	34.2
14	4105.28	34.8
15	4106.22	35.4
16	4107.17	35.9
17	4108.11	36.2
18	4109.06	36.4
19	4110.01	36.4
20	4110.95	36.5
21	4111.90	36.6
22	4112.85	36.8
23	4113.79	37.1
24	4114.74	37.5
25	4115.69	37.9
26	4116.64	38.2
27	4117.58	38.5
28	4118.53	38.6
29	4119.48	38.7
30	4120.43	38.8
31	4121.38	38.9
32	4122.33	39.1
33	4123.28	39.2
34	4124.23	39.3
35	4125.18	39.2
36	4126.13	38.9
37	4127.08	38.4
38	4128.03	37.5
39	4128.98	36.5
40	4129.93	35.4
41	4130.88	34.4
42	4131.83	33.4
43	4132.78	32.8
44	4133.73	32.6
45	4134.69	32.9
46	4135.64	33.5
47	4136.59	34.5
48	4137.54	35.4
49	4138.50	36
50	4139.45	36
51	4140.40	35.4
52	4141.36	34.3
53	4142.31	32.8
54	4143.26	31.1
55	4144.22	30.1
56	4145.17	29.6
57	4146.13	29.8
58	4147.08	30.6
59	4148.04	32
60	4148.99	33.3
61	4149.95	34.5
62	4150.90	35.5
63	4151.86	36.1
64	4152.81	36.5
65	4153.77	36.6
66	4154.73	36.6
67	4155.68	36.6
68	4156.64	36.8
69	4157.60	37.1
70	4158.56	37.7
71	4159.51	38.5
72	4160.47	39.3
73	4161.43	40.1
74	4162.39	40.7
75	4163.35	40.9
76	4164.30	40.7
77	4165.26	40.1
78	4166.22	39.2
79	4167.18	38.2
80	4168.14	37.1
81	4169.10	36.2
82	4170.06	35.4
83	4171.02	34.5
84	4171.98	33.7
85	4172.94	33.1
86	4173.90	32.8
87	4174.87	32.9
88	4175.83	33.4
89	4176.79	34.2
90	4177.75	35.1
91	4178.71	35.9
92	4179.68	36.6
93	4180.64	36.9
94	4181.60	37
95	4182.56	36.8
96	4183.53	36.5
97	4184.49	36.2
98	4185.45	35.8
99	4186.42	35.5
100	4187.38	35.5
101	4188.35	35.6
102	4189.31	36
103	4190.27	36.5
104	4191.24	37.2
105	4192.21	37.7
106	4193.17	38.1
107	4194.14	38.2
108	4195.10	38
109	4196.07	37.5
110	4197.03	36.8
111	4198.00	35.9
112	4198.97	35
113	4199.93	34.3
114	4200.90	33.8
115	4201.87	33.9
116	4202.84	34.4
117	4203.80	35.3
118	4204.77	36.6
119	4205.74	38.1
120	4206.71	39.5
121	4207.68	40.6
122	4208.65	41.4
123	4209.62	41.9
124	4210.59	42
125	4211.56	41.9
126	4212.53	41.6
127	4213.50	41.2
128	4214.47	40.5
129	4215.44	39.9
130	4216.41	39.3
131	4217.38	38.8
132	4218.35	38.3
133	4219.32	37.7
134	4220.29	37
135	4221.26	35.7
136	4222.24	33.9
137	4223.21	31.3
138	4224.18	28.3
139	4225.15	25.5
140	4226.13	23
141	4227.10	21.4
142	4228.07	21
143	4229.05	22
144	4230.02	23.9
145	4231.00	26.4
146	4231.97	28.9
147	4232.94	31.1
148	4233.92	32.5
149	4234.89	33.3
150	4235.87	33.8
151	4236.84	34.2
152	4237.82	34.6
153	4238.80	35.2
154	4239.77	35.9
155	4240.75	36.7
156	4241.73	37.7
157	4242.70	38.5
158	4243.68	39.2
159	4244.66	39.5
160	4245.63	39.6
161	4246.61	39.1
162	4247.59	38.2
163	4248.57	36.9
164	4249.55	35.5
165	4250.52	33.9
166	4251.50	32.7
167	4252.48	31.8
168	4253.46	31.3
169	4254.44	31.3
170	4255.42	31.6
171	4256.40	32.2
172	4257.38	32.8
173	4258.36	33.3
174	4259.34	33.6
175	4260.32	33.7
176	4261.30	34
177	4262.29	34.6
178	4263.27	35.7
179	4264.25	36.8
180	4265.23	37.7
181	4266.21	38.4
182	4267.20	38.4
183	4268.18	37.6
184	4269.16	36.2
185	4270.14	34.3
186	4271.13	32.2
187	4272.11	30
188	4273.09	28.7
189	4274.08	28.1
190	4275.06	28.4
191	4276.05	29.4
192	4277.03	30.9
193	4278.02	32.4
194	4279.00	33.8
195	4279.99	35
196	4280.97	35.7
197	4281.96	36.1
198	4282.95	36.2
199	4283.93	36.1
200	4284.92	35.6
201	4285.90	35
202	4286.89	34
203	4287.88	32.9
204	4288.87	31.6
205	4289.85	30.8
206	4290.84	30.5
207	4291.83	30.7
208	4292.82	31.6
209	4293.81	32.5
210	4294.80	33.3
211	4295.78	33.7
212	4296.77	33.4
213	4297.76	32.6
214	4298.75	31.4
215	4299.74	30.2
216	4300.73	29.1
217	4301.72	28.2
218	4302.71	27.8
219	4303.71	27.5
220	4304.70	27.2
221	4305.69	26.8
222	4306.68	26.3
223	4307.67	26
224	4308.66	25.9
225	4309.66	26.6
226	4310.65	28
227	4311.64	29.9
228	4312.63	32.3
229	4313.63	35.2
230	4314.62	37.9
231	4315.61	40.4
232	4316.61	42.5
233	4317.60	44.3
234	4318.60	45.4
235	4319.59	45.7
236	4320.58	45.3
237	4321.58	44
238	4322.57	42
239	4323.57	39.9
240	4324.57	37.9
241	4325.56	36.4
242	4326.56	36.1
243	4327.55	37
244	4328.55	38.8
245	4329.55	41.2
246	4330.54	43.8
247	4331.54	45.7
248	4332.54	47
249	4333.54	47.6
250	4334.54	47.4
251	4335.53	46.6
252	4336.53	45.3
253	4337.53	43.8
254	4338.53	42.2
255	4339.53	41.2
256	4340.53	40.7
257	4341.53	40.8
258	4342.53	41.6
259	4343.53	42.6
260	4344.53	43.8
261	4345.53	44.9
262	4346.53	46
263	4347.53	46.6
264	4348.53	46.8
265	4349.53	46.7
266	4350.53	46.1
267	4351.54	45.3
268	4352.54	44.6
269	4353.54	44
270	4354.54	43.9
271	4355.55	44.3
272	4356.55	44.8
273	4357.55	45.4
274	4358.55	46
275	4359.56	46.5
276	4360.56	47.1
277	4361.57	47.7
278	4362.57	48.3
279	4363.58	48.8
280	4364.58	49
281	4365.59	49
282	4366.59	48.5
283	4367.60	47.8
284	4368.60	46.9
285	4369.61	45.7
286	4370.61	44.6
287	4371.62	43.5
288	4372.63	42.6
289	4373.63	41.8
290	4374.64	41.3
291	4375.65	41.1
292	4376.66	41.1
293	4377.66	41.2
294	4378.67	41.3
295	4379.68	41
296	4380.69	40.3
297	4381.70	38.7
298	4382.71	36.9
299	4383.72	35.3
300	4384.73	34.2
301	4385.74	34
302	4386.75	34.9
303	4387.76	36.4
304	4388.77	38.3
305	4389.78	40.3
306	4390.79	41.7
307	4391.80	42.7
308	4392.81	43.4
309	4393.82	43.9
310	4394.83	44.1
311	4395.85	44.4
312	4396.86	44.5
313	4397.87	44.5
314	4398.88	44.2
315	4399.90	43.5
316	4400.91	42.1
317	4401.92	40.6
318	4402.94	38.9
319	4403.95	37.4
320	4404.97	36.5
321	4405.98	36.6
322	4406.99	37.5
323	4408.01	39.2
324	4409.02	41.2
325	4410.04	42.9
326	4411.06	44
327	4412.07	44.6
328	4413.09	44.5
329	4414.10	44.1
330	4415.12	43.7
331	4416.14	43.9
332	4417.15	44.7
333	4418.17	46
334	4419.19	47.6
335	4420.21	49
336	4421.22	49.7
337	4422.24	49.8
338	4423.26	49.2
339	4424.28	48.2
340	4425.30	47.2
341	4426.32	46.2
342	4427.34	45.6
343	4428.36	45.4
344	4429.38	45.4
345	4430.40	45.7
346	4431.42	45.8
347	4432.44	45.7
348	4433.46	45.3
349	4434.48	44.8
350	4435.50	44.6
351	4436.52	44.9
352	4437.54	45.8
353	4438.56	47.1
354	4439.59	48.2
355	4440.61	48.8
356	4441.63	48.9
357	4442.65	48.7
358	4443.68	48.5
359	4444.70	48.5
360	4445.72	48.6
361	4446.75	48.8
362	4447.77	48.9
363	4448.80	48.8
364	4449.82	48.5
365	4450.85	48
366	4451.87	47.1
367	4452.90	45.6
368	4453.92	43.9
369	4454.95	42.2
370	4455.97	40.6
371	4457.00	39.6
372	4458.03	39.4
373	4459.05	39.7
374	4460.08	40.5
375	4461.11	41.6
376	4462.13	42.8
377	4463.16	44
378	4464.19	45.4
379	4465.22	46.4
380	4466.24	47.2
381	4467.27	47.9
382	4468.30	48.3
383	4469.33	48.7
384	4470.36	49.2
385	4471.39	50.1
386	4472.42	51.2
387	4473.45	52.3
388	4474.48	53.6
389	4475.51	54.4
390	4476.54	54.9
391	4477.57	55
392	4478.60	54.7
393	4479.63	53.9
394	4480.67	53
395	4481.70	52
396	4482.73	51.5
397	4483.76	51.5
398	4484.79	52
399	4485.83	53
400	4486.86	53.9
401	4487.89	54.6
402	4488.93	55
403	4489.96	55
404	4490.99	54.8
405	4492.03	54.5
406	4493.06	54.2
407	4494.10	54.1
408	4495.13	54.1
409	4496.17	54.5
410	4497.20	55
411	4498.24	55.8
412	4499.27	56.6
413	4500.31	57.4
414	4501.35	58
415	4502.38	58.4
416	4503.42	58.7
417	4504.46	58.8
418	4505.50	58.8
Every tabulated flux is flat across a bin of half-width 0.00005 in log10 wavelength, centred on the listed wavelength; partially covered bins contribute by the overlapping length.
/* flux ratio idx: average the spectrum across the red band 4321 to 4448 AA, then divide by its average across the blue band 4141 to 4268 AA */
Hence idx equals 1.2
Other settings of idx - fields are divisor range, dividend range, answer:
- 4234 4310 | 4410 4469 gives 1.38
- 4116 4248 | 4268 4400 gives 1.09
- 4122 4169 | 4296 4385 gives 1.13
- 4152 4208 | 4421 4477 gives 1.28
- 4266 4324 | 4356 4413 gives 1.26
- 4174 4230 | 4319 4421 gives 1.21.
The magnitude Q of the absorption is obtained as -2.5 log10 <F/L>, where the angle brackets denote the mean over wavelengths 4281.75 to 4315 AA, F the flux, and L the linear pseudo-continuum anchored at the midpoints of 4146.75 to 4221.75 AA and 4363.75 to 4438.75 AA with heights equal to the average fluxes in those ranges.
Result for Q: 0.28 mag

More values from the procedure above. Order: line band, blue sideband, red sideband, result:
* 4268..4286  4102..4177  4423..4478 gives 0.225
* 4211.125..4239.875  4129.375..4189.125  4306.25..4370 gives 0.155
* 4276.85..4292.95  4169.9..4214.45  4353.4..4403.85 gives 0.183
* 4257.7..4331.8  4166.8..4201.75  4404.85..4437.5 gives 0.166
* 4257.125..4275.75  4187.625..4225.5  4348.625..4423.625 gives 0.156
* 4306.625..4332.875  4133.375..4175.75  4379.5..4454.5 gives 0.077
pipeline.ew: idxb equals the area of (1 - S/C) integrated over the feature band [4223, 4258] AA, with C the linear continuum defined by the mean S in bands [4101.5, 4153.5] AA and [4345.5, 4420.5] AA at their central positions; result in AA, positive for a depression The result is 5.9 AA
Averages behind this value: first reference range 35.5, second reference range 43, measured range 32.3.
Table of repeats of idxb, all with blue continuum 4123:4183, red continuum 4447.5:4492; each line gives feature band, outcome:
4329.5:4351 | -0.5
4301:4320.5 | 4.3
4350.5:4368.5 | -0.9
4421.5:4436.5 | 0.3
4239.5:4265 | 2.9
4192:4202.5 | 0.4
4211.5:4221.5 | -0.2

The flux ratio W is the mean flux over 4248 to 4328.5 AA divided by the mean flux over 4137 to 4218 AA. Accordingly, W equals 0.93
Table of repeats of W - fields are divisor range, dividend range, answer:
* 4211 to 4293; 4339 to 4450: 1.31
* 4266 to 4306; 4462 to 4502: 1.62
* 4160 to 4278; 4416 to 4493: 1.37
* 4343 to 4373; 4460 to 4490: 1.10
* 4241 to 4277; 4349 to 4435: 1.26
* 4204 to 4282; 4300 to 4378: 1.20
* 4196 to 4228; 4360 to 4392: 1.18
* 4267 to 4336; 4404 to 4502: 1.37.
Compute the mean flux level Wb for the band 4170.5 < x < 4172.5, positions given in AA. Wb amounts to 34.1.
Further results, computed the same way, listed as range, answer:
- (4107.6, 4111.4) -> 36.4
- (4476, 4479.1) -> 54.9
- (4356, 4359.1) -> 45.4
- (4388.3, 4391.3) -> 40.2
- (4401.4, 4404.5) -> 38.9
